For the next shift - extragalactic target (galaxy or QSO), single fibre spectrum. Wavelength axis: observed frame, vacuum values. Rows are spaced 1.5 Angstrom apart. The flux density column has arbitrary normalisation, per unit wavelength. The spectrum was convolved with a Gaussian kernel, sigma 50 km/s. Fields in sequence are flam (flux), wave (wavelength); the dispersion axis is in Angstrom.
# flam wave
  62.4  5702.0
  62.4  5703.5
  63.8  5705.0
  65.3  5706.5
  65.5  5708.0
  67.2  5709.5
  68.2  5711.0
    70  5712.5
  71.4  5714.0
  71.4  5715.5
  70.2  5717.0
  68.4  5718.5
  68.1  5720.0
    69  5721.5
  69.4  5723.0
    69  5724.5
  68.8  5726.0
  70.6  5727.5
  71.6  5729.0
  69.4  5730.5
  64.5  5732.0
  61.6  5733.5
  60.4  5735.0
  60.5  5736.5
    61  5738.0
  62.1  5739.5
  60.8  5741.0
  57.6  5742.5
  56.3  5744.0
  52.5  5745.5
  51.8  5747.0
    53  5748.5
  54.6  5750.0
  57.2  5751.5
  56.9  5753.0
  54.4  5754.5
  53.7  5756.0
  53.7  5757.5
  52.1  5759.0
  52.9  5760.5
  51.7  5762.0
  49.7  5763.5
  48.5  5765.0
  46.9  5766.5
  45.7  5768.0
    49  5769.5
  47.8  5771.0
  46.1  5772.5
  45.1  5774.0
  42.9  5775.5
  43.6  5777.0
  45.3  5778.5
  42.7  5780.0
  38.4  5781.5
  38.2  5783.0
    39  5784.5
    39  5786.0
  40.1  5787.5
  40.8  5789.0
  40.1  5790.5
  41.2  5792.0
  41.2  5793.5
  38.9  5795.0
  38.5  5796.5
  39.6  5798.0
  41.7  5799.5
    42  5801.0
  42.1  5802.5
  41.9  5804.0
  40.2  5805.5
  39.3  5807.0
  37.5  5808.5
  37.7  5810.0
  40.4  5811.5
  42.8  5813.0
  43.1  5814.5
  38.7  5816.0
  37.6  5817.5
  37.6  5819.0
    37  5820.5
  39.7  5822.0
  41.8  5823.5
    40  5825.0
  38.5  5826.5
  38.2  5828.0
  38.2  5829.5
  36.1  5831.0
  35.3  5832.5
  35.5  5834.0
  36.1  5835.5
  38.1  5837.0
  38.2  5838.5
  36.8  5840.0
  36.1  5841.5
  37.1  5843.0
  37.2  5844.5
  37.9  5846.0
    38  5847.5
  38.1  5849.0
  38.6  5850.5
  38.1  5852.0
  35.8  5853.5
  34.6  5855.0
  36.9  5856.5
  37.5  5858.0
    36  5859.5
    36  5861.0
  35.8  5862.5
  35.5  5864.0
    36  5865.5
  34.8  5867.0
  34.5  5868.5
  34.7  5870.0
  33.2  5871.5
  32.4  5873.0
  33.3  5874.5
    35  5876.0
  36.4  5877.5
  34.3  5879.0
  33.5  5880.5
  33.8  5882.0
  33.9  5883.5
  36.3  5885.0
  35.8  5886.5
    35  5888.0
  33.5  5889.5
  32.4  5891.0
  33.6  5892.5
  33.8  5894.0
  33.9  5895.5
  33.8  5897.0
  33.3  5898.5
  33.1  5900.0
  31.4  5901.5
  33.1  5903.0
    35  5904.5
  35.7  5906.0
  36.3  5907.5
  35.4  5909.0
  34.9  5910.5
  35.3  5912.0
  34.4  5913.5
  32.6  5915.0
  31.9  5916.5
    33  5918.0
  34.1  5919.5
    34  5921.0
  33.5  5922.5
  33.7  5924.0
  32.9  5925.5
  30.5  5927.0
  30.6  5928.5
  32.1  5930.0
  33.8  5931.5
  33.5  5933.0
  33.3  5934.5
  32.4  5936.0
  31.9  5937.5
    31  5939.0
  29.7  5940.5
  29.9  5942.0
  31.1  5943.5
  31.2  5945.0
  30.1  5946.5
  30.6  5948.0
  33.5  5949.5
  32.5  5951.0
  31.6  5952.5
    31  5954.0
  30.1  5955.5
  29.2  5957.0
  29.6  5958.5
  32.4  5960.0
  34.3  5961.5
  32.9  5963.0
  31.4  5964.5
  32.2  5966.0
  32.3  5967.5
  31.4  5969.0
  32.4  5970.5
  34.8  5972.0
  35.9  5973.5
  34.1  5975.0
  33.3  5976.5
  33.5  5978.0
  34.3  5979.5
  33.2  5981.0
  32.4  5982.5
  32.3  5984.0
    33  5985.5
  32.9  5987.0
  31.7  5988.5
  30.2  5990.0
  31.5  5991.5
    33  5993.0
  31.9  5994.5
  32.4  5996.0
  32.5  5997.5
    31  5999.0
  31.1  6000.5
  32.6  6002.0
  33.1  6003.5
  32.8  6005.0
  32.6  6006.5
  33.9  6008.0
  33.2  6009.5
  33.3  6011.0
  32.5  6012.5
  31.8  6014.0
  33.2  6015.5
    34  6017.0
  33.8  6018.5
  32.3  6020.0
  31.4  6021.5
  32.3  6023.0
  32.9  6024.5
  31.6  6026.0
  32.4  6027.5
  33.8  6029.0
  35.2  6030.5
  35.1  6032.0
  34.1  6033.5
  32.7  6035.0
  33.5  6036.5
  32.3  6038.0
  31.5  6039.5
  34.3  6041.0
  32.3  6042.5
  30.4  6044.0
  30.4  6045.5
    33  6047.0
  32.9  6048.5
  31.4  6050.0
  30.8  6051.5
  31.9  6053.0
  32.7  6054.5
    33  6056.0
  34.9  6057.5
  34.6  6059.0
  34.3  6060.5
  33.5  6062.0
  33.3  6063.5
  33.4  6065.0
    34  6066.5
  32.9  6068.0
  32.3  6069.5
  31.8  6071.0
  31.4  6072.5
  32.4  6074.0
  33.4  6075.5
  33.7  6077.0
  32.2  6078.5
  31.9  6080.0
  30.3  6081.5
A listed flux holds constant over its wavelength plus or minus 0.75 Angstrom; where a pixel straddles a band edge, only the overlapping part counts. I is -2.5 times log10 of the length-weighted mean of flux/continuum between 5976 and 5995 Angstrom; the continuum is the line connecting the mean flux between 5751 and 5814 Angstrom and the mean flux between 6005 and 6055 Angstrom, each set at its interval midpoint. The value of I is 0.07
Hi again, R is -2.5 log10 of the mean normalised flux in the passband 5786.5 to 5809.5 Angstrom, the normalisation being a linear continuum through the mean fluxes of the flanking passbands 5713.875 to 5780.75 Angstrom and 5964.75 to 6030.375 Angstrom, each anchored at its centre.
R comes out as 0.28 mag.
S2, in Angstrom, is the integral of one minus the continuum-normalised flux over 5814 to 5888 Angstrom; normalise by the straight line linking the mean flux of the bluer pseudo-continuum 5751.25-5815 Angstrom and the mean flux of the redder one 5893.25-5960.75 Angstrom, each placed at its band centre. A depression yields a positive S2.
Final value 4.2 Angstrom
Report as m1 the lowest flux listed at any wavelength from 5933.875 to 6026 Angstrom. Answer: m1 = 29.2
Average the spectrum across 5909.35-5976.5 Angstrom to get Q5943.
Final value 32.4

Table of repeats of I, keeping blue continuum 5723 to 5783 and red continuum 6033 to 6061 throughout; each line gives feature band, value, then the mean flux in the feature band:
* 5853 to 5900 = 0.29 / 34.7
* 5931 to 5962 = 0.26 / 31.5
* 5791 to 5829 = 0.25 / 39.9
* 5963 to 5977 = 0.16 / 33.1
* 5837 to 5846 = 0.28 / 37.2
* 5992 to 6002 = 0.14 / 32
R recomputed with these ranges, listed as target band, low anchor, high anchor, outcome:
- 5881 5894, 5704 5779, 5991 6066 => 0.31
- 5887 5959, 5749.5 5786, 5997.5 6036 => 0.18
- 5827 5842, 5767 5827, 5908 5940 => 0.05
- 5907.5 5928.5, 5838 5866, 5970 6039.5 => 0.05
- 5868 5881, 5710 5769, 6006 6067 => 0.37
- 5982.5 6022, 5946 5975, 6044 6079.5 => 0.00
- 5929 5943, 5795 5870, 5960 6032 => 0.09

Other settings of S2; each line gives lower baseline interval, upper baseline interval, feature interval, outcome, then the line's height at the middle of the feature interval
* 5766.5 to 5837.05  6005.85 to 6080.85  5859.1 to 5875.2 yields 1.6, 38.4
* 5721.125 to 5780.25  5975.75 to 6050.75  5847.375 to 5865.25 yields 3.8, 46.5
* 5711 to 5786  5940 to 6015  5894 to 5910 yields 2.4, 40.2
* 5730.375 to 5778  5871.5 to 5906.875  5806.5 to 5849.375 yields 4.7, 42.9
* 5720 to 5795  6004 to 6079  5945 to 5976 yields 5.2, 38.6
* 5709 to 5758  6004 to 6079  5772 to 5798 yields 7.5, 57.9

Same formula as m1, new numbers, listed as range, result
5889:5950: 29.7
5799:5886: 32.4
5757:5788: 38.2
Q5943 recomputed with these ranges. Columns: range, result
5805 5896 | 36.6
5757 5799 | 44.2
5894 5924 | 33.9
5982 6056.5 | 32.5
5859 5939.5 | 33.9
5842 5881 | 35.8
